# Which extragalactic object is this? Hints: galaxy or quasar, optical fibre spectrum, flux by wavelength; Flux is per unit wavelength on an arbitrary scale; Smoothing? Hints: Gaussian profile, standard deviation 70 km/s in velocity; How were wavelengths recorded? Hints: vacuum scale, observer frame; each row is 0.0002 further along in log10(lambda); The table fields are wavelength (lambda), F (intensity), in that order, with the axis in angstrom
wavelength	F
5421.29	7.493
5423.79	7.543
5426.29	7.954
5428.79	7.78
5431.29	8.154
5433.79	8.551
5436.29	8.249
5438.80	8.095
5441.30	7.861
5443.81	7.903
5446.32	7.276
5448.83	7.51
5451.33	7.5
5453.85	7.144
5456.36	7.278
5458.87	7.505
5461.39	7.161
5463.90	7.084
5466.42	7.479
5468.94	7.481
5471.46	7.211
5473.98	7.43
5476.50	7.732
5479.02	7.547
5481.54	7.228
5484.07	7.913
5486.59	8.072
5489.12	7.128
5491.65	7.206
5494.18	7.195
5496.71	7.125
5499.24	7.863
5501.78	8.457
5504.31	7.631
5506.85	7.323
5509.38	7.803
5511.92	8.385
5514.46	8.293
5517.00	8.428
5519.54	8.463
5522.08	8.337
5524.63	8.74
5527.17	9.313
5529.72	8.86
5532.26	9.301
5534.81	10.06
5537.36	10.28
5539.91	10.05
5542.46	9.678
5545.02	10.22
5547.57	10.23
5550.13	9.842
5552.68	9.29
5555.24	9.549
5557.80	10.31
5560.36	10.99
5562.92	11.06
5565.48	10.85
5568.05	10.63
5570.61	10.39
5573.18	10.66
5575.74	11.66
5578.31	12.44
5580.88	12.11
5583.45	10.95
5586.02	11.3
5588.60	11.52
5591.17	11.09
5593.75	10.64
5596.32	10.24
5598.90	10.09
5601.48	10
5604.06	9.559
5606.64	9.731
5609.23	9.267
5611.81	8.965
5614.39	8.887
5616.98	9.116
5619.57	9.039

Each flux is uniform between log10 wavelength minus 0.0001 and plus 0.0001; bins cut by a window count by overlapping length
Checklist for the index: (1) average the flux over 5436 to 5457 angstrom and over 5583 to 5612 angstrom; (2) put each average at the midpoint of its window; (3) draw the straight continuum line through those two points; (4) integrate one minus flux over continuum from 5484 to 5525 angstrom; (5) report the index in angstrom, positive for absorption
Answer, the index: 3.7 angstrom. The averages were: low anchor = 7.63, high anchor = 10.3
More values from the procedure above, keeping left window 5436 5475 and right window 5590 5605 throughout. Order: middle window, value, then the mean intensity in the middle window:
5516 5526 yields 0.3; 8.5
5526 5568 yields -3.3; 10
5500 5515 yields 1.0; 7.96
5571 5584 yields -2.1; 11.5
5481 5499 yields 1.6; 7.44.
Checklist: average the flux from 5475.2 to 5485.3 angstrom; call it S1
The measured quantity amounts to 7.61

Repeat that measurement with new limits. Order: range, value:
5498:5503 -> 8.15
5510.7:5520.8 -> 8.39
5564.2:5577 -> 10.8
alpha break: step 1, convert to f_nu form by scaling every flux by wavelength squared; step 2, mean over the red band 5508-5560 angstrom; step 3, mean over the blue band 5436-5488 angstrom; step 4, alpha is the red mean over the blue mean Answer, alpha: 1.27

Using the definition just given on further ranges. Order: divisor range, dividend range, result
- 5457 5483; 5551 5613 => 1.49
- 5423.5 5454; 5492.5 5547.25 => 1.14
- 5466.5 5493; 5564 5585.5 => 1.55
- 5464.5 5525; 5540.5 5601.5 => 1.41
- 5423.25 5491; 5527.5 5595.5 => 1.44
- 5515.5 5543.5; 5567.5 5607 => 1.20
